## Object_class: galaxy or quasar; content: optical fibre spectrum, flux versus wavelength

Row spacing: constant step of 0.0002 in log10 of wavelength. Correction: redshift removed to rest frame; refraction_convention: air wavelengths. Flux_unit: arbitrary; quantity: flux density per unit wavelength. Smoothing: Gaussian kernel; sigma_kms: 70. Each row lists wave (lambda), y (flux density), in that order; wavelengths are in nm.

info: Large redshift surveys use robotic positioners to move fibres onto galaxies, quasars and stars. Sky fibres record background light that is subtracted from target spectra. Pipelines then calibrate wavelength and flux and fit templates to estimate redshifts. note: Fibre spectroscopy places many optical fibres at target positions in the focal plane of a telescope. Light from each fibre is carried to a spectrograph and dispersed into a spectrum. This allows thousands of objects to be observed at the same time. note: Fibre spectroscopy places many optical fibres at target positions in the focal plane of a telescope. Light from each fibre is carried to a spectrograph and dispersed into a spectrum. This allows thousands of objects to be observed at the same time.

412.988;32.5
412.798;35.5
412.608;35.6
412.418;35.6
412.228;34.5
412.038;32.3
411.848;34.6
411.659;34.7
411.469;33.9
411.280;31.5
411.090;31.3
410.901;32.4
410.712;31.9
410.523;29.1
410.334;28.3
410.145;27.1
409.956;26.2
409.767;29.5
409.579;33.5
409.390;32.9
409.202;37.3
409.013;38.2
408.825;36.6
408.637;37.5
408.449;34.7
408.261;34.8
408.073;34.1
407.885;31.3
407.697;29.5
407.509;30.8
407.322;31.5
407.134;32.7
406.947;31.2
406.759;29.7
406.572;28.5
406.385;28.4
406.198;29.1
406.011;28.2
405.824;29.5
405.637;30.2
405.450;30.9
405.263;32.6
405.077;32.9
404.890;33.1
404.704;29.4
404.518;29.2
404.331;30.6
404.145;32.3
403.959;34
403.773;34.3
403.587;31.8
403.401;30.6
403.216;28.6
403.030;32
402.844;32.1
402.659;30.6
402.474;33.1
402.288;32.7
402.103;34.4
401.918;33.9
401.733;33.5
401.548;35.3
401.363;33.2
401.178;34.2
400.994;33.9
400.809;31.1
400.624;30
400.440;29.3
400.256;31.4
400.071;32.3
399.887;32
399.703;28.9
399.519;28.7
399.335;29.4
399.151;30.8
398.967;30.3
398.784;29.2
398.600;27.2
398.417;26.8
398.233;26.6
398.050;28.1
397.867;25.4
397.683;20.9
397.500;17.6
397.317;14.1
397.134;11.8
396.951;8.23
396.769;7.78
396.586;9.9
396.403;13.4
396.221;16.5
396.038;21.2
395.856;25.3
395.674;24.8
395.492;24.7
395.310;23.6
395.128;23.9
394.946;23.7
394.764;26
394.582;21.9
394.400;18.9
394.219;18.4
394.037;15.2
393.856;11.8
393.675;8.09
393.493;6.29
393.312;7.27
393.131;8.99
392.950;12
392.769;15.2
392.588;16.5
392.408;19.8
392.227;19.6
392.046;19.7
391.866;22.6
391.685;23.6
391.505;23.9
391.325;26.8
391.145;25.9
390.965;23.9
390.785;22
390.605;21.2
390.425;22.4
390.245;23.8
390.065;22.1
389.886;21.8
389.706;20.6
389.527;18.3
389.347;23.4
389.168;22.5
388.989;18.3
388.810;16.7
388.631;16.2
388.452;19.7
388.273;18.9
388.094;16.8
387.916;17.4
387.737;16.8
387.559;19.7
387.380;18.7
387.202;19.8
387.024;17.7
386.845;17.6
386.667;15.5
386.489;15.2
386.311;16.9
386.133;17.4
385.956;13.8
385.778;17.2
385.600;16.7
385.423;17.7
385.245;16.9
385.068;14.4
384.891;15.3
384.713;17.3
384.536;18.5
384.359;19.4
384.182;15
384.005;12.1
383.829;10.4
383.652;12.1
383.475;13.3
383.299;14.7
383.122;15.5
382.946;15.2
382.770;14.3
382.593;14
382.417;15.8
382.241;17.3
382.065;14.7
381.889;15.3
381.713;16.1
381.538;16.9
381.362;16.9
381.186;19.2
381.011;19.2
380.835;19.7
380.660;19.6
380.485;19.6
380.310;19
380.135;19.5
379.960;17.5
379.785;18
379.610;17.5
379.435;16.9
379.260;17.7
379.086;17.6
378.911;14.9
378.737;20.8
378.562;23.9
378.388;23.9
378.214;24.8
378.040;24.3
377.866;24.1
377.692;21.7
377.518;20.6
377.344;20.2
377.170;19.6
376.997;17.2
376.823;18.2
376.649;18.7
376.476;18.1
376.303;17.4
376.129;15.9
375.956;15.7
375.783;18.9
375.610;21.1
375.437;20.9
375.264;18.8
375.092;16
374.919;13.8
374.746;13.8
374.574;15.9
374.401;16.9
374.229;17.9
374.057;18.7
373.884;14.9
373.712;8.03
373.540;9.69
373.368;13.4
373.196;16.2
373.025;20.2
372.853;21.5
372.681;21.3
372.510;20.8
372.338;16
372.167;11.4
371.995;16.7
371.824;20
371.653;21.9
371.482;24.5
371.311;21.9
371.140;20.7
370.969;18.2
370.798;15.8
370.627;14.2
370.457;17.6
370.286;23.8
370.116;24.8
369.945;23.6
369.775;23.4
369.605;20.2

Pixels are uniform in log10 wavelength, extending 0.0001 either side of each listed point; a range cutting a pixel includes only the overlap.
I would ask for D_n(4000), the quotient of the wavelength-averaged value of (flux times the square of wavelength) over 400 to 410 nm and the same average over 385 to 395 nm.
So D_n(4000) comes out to 1.88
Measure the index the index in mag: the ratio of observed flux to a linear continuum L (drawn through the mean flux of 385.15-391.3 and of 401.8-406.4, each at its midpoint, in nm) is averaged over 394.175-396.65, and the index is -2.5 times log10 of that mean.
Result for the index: 0.17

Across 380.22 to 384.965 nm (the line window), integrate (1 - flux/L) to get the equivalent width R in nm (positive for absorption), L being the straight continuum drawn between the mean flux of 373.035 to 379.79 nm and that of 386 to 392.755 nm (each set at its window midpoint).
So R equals 0.69 nm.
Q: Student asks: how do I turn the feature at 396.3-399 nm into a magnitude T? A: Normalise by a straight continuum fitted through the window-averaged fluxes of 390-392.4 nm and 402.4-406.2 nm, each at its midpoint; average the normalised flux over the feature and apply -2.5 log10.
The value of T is 0.353 mag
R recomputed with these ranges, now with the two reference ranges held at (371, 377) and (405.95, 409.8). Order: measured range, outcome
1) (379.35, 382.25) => 0.38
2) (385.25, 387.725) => 0.63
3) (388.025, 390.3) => 0.41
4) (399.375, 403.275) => -0.31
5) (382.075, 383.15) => 0.30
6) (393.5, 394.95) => 0.52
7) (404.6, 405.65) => -0.01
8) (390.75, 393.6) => 0.81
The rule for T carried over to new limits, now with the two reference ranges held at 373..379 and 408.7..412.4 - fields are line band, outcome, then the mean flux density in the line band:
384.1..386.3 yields 0.30 mag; 16.6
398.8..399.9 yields -0.07 mag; 29.8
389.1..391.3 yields 0.08 mag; 22.5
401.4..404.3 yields -0.12 mag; 32.6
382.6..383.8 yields 0.45 mag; 14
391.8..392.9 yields 0.32 mag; 18.6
